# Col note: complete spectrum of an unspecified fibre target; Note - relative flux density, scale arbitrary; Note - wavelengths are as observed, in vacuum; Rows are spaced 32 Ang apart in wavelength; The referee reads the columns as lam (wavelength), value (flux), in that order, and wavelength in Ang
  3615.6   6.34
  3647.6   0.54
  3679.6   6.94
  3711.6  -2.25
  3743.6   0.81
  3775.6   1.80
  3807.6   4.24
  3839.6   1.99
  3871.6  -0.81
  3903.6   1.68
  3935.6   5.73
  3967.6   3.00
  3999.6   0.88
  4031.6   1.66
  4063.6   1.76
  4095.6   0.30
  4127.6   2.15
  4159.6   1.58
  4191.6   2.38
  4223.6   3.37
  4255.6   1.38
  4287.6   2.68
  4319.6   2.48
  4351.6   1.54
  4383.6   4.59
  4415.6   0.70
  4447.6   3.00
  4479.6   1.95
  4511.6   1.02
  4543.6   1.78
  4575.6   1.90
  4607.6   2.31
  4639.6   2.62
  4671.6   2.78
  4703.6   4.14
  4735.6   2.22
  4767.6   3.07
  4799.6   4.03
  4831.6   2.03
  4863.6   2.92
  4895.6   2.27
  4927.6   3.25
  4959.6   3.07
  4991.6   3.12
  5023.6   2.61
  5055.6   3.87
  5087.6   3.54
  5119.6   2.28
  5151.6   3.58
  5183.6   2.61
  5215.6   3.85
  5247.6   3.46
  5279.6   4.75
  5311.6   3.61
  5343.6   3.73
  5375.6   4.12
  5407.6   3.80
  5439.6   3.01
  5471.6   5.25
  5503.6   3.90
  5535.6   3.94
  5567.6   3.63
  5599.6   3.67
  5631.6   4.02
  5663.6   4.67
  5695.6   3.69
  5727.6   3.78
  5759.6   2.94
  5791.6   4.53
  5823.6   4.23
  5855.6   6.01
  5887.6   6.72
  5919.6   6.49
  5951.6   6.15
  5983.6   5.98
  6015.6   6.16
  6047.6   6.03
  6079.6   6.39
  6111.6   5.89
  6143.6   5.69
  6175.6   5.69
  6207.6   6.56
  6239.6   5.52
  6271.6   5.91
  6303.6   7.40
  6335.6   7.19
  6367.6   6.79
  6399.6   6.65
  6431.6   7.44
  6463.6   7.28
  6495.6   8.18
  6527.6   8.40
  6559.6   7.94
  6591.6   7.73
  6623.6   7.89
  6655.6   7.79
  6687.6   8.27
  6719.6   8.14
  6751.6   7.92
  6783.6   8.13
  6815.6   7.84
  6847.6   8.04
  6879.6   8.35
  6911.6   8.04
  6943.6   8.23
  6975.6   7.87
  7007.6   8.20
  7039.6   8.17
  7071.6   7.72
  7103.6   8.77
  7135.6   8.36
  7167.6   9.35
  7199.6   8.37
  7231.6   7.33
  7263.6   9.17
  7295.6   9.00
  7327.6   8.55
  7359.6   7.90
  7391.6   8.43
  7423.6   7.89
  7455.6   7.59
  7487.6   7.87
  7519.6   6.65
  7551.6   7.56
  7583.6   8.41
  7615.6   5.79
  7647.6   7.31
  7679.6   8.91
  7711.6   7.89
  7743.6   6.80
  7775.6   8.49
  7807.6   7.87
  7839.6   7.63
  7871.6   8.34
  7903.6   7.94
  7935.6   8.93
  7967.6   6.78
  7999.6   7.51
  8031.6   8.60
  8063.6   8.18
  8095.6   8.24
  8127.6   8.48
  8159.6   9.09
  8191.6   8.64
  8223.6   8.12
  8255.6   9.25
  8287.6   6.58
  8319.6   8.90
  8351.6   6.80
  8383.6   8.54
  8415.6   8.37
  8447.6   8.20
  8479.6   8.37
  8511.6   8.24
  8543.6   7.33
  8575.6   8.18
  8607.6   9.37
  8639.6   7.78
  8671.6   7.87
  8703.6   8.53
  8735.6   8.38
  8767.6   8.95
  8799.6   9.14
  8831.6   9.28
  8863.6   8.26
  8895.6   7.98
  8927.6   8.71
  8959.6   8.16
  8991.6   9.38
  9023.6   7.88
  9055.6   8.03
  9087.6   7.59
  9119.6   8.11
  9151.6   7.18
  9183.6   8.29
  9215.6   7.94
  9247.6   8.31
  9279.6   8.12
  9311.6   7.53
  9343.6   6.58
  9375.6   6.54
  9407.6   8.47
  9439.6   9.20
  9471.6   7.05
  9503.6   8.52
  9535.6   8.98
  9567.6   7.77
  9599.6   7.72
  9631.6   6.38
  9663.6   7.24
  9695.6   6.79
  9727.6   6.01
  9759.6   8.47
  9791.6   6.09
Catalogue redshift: 0.45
